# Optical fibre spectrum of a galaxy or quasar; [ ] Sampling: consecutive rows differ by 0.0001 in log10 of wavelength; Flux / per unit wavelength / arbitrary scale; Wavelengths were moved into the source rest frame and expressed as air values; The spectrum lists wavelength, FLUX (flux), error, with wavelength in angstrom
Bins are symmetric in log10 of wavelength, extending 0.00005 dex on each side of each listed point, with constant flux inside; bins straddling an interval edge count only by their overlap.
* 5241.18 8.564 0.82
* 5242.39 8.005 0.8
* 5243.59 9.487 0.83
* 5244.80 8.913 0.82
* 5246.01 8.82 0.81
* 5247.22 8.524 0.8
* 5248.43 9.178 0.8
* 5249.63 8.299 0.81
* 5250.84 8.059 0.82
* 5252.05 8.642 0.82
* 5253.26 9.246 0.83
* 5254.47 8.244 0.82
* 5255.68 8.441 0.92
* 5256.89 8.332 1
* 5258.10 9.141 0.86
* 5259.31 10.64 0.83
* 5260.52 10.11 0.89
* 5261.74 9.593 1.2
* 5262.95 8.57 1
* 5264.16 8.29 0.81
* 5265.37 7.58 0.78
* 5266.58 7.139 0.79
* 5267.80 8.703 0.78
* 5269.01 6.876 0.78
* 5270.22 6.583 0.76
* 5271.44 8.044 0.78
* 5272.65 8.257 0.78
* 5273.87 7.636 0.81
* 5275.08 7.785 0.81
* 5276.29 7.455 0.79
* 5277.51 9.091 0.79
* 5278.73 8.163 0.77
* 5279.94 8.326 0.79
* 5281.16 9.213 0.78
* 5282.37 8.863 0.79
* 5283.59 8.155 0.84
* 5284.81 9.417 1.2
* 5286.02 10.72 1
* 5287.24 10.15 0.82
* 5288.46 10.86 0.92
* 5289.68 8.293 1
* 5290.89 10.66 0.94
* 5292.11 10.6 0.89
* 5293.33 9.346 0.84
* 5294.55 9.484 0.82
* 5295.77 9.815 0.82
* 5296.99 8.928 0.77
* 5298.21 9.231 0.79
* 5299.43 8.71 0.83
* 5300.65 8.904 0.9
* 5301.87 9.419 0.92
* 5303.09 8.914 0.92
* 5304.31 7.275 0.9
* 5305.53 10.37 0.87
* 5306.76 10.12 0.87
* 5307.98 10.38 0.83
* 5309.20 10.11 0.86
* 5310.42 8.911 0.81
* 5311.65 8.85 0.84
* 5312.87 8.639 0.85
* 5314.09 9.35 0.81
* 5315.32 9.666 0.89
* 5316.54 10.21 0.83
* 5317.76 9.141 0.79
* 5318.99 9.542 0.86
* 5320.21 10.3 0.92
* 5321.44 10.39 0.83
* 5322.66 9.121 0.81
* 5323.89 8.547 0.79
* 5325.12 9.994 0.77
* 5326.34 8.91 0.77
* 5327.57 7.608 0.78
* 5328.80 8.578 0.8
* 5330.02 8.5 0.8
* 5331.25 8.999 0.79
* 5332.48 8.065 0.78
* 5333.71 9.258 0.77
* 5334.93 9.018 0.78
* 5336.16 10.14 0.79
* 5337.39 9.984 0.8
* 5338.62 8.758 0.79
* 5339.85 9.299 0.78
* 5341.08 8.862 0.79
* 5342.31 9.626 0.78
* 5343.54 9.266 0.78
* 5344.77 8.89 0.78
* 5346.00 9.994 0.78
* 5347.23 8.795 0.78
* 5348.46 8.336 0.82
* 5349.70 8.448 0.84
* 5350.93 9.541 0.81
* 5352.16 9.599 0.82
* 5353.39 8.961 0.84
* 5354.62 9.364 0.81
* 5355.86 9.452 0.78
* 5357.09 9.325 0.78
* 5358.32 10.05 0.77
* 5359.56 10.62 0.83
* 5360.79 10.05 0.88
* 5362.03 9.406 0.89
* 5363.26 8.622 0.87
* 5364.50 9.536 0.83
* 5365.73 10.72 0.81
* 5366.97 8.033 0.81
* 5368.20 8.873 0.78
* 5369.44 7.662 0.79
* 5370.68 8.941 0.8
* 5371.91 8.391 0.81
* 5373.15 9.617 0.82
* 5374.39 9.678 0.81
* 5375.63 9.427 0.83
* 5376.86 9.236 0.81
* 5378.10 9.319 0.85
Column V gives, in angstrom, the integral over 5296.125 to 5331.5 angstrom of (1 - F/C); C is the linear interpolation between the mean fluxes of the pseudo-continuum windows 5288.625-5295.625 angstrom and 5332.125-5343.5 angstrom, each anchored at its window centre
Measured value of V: 1.1 angstrom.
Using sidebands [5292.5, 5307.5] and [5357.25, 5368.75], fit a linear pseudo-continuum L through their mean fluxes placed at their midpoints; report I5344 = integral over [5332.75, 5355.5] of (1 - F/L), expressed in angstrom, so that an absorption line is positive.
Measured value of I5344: 0.6 angstrom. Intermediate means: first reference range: 9.24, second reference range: 9.54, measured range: 9.21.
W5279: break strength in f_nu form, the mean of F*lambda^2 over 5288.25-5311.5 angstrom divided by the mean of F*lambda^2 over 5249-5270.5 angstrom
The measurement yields 1.1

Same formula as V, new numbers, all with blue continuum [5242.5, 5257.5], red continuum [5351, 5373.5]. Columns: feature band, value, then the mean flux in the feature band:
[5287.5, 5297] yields -1.0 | 9.81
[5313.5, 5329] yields -0.5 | 9.35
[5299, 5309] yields -0.4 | 9.31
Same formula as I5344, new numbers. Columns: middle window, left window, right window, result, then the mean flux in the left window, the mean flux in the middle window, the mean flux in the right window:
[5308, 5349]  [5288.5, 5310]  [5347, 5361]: 0.9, 9.48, 9.22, 9.38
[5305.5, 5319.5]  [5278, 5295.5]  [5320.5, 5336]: -0.6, 9.45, 9.57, 8.98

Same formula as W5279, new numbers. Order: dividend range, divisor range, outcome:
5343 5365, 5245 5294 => 1.10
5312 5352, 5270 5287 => 1.10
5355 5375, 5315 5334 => 1.03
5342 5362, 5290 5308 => 1.02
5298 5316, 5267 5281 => 1.18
